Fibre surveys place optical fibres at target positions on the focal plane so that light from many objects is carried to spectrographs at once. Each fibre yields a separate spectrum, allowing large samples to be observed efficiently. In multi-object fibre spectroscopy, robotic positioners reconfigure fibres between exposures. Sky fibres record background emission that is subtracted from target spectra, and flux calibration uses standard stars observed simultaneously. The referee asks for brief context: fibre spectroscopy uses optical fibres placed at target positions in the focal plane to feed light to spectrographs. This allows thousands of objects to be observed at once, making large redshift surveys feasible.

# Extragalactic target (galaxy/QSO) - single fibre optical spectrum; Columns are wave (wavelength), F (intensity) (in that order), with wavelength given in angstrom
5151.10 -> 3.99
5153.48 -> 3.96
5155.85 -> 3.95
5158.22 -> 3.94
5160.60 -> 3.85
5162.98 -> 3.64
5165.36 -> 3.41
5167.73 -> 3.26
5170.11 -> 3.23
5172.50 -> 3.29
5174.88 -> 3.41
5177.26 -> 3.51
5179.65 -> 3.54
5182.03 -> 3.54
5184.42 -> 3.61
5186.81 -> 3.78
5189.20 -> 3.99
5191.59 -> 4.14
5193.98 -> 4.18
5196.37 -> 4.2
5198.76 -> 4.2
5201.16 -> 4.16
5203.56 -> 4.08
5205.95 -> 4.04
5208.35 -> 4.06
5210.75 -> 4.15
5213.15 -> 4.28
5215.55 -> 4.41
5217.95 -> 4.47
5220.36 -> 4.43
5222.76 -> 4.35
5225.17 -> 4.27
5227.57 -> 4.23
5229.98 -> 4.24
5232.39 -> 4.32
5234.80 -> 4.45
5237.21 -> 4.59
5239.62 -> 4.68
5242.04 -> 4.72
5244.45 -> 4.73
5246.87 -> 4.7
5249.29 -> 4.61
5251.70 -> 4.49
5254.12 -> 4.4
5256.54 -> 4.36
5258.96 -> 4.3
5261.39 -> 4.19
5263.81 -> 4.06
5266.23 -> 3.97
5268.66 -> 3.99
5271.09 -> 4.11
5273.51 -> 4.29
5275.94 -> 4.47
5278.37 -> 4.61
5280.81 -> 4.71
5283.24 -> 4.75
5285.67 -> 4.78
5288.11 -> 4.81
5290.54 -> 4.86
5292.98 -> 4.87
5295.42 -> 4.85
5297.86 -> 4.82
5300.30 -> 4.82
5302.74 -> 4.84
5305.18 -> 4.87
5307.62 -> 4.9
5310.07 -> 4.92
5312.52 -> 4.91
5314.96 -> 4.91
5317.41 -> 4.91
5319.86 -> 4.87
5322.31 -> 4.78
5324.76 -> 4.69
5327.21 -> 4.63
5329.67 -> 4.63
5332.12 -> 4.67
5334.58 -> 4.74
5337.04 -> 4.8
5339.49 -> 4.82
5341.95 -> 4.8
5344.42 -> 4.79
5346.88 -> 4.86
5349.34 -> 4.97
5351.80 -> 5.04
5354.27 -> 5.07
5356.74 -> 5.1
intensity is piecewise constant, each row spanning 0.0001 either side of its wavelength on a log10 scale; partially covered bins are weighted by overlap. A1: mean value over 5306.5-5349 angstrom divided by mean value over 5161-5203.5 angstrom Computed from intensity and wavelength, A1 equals 1.3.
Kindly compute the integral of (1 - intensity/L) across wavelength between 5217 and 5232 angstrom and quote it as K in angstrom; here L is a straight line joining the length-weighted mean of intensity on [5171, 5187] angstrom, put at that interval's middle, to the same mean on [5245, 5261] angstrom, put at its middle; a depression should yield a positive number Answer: -0.9 angstrom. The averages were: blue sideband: 3.5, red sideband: 4.47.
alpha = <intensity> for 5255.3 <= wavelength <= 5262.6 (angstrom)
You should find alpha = 4.28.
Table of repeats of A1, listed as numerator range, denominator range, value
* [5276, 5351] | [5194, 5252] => 1.10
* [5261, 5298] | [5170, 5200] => 1.20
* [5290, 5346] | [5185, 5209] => 1.18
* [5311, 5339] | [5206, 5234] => 1.12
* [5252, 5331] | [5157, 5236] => 1.17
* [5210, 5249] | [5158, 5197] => 1.21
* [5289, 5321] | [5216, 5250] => 1.09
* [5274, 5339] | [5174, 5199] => 1.25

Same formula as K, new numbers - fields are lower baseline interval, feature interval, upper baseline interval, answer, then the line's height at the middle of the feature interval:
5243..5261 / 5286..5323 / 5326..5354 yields -1.4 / 4.68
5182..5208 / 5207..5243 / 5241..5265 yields -1.1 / 4.24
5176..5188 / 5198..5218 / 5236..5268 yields -1.4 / 3.91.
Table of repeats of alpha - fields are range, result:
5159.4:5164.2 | 3.74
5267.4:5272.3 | 4.05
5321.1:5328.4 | 4.7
